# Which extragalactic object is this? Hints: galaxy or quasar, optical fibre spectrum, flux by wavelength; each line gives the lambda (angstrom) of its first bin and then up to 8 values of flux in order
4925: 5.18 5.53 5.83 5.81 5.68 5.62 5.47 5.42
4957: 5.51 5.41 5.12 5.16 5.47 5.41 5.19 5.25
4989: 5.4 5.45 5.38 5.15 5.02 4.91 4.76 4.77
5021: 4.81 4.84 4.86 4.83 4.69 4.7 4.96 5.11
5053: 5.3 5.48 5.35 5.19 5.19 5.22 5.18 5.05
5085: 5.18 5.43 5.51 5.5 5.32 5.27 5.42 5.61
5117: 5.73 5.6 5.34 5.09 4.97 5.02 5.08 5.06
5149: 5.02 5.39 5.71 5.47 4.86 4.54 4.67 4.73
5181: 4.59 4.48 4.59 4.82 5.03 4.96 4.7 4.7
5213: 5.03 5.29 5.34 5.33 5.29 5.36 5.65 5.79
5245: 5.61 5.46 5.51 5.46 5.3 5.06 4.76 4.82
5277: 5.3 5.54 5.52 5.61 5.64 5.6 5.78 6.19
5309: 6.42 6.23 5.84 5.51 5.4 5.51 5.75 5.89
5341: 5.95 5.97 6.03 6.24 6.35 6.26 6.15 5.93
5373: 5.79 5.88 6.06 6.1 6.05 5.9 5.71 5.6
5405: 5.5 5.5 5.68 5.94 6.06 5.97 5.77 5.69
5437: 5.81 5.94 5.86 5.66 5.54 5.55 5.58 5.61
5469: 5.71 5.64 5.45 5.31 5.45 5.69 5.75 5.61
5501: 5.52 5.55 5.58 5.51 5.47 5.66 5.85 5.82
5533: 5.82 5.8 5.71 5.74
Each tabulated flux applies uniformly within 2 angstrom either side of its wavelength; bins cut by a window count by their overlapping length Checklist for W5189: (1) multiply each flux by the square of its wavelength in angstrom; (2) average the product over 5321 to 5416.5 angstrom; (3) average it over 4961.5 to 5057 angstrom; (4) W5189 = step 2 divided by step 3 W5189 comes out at 1.33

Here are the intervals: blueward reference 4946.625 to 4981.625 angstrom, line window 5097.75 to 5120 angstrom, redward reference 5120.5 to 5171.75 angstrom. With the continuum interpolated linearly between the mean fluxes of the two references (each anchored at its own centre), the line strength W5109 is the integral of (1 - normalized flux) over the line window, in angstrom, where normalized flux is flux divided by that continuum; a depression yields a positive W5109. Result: -1.2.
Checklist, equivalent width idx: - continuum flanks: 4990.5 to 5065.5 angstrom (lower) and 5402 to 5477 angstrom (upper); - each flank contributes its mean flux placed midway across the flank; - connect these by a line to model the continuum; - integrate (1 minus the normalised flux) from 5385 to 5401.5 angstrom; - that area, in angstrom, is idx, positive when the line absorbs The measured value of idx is -0.7 angstrom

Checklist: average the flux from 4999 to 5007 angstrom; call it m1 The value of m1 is 5.08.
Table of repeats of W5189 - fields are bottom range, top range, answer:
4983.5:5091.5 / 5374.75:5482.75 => 1.31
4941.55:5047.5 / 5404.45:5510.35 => 1.32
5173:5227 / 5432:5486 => 1.27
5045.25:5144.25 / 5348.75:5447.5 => 1.25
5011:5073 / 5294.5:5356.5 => 1.32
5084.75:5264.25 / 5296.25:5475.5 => 1.22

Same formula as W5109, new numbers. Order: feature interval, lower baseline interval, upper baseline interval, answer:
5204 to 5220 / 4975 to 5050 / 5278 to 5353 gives 1.6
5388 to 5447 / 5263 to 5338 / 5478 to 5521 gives -2.4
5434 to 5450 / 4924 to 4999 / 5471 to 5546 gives -0.6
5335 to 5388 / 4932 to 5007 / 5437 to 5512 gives -4.6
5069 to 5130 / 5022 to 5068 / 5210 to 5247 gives -2.7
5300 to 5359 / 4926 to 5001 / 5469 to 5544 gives -4.0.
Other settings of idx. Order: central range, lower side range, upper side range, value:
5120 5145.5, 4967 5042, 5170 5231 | -1.0 angstrom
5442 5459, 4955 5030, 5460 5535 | -0.3 angstrom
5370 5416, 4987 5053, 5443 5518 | -2.8 angstrom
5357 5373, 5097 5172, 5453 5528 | -1.9 angstrom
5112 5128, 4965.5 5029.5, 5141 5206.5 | -1.8 angstrom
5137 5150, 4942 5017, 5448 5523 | 0.8 angstrom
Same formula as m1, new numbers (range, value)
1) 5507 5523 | 5.55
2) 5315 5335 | 5.6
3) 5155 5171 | 5.14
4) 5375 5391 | 6.02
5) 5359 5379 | 6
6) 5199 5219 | 4.94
